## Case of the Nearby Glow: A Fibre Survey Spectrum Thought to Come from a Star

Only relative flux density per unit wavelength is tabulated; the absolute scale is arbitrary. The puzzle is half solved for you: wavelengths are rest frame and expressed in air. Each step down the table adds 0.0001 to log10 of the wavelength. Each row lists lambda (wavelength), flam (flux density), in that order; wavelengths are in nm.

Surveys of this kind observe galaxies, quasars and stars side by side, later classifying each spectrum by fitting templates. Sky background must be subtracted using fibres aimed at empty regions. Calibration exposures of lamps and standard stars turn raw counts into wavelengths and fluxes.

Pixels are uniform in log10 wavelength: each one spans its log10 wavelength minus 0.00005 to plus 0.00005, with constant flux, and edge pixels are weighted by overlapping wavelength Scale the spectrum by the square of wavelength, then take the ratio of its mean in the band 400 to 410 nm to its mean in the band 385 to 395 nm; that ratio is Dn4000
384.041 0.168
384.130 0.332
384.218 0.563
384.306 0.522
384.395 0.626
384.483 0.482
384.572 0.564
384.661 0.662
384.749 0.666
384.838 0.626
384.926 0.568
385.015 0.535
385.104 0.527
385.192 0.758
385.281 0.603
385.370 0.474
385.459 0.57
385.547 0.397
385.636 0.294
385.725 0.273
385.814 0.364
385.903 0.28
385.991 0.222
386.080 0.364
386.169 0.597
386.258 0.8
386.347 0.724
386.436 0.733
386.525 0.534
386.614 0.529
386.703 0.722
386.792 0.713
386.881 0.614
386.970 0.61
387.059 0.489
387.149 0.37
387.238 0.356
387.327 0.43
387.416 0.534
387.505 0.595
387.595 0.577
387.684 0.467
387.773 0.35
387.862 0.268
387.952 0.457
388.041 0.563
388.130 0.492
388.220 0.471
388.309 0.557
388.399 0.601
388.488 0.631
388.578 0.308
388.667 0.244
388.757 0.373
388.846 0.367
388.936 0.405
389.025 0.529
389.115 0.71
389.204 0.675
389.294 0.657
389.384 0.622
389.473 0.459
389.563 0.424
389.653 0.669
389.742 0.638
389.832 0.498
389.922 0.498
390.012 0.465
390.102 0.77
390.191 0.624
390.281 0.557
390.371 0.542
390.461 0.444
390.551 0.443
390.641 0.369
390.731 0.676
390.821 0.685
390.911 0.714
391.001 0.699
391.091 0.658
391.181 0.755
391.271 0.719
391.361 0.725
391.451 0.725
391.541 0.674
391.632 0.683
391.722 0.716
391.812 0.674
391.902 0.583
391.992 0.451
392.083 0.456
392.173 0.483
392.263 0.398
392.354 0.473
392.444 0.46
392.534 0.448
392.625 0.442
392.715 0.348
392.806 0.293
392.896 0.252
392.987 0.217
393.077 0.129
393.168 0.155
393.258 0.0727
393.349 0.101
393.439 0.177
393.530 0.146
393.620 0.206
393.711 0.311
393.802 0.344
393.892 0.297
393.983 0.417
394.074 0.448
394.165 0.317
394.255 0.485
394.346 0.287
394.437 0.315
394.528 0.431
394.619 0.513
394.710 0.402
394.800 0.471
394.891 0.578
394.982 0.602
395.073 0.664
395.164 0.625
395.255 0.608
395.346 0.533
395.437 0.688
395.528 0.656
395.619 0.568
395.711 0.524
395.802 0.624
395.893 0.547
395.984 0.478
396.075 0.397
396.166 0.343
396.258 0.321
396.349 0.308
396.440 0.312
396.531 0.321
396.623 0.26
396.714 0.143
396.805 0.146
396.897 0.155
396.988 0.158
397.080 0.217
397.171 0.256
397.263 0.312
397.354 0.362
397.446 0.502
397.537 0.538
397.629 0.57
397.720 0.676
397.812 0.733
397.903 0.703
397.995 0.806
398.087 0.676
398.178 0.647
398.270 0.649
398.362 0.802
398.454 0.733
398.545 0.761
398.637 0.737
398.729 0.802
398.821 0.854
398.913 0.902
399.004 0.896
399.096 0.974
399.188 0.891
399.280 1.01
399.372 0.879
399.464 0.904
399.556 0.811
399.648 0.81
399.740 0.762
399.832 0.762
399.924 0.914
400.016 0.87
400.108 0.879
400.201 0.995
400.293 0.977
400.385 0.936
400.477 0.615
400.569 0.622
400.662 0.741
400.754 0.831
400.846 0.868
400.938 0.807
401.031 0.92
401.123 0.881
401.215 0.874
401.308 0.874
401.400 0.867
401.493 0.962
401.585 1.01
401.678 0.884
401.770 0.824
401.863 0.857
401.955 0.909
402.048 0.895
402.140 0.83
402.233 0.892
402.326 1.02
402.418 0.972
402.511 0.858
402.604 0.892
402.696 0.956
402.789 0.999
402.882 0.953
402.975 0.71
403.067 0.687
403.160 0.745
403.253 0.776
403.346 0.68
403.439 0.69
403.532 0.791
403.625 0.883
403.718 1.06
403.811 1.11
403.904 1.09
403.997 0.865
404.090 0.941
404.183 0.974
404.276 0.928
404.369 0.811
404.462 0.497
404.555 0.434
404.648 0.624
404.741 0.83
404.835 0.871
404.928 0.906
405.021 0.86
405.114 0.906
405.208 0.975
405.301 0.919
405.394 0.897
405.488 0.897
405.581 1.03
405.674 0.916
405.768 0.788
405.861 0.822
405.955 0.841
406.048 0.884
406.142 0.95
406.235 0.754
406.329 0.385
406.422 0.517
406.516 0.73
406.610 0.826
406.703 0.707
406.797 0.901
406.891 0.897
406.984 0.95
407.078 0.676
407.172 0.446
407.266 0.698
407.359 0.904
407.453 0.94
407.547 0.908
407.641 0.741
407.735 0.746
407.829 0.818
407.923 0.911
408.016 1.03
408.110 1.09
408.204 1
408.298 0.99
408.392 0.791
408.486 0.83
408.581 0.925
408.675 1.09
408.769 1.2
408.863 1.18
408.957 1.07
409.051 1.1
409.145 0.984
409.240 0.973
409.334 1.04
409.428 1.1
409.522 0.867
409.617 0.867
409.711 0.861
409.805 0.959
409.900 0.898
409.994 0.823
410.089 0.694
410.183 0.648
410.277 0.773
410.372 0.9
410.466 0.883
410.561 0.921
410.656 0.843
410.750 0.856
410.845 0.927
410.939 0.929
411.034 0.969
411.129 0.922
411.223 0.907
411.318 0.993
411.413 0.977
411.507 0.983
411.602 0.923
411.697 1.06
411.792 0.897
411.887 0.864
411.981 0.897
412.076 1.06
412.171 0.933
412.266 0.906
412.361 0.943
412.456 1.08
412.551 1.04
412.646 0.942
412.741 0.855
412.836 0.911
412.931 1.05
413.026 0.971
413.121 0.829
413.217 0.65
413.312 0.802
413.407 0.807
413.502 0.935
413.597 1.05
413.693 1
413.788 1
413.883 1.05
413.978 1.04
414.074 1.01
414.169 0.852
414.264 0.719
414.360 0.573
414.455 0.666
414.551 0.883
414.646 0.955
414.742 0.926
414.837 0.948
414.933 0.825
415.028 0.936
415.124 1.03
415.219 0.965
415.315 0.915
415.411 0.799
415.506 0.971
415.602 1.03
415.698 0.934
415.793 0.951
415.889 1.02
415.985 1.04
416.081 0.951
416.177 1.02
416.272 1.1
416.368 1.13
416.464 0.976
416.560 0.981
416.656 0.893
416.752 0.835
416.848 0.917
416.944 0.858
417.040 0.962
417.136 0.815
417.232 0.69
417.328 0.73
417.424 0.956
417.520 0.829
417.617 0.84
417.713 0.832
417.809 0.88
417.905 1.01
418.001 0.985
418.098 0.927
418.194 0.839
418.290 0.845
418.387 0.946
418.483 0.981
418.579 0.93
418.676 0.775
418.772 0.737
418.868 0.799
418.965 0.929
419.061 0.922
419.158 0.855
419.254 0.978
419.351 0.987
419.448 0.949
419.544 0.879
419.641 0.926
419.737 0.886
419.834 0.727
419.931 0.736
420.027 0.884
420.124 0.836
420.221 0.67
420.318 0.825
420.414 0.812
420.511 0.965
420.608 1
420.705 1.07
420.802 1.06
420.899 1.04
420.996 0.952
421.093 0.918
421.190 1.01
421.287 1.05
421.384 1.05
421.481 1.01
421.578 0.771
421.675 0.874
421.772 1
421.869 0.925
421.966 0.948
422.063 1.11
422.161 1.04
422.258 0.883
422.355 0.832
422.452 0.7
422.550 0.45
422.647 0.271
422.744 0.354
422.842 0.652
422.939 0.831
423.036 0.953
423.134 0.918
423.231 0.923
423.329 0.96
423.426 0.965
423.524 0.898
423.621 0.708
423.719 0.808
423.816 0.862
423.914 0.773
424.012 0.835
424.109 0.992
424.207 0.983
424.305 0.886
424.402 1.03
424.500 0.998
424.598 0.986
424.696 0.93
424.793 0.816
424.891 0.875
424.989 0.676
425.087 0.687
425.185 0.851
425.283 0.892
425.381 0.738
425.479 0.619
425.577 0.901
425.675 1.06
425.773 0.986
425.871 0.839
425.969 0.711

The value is 1.94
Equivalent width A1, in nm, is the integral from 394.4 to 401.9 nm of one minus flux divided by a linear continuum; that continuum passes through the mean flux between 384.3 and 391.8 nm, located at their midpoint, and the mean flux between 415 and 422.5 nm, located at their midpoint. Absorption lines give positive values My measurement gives 0.22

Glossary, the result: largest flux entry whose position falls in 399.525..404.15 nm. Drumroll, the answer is 1.11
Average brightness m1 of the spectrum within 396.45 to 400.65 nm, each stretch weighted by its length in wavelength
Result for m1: 0.663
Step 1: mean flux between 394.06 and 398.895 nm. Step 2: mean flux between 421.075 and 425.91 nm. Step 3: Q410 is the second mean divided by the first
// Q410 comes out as 1.71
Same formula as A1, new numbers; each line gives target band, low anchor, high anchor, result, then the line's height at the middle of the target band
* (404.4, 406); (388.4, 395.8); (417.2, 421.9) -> -0.33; 0.684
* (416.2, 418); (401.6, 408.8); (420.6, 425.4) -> -0.08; 0.867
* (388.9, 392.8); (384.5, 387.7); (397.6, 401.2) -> 0.37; 0.632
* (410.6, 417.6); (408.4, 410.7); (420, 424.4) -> -0.09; 0.911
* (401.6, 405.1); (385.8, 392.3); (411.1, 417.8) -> -0.45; 0.758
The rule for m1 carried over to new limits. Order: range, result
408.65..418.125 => 0.926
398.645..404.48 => 0.869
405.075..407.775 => 0.812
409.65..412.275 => 0.9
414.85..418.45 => 0.924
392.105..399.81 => 0.497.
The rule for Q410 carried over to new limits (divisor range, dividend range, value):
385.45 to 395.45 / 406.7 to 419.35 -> 1.88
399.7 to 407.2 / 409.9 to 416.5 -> 1.09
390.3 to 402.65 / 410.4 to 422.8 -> 1.50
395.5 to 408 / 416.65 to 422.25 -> 1.20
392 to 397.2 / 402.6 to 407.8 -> 2.19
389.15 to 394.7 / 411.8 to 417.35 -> 1.95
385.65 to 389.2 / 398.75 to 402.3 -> 1.76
